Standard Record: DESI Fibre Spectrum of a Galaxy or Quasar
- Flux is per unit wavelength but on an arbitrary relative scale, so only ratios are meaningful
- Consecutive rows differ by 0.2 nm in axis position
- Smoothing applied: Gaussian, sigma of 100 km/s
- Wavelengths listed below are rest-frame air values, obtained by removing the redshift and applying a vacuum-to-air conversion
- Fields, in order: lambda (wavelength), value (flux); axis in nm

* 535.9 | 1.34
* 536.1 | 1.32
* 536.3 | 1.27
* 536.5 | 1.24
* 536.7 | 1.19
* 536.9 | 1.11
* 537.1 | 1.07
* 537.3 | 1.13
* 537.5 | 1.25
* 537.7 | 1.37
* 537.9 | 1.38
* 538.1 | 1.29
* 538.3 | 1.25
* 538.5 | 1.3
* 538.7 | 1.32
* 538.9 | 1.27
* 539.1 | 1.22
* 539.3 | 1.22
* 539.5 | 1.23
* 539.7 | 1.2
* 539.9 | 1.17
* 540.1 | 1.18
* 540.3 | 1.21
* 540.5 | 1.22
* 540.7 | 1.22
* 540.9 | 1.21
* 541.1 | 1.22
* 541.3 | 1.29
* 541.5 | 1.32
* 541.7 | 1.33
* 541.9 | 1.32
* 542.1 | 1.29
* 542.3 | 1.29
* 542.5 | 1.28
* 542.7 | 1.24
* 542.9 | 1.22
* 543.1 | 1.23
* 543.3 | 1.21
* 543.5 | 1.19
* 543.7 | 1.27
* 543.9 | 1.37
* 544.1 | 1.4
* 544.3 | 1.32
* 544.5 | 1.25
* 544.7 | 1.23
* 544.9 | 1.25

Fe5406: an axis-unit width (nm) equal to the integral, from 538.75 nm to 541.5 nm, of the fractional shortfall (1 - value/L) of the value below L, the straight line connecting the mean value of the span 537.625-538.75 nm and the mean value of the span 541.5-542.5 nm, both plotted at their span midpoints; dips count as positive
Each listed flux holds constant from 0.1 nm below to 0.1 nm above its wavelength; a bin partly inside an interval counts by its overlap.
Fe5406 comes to 0.18 nm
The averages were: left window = 1.32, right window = 1.31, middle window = 1.23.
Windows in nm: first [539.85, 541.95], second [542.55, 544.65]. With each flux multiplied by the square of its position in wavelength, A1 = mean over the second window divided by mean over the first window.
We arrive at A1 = 1.0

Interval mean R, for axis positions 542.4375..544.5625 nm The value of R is 1.27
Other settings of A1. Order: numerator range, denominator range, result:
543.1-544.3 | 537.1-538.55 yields 1.04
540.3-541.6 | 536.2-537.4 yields 1.08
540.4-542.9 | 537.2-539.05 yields 1.00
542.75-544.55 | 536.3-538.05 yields 1.07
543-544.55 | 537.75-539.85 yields 1.03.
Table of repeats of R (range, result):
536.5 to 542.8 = 1.24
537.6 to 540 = 1.27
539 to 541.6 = 1.22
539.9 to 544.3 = 1.26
